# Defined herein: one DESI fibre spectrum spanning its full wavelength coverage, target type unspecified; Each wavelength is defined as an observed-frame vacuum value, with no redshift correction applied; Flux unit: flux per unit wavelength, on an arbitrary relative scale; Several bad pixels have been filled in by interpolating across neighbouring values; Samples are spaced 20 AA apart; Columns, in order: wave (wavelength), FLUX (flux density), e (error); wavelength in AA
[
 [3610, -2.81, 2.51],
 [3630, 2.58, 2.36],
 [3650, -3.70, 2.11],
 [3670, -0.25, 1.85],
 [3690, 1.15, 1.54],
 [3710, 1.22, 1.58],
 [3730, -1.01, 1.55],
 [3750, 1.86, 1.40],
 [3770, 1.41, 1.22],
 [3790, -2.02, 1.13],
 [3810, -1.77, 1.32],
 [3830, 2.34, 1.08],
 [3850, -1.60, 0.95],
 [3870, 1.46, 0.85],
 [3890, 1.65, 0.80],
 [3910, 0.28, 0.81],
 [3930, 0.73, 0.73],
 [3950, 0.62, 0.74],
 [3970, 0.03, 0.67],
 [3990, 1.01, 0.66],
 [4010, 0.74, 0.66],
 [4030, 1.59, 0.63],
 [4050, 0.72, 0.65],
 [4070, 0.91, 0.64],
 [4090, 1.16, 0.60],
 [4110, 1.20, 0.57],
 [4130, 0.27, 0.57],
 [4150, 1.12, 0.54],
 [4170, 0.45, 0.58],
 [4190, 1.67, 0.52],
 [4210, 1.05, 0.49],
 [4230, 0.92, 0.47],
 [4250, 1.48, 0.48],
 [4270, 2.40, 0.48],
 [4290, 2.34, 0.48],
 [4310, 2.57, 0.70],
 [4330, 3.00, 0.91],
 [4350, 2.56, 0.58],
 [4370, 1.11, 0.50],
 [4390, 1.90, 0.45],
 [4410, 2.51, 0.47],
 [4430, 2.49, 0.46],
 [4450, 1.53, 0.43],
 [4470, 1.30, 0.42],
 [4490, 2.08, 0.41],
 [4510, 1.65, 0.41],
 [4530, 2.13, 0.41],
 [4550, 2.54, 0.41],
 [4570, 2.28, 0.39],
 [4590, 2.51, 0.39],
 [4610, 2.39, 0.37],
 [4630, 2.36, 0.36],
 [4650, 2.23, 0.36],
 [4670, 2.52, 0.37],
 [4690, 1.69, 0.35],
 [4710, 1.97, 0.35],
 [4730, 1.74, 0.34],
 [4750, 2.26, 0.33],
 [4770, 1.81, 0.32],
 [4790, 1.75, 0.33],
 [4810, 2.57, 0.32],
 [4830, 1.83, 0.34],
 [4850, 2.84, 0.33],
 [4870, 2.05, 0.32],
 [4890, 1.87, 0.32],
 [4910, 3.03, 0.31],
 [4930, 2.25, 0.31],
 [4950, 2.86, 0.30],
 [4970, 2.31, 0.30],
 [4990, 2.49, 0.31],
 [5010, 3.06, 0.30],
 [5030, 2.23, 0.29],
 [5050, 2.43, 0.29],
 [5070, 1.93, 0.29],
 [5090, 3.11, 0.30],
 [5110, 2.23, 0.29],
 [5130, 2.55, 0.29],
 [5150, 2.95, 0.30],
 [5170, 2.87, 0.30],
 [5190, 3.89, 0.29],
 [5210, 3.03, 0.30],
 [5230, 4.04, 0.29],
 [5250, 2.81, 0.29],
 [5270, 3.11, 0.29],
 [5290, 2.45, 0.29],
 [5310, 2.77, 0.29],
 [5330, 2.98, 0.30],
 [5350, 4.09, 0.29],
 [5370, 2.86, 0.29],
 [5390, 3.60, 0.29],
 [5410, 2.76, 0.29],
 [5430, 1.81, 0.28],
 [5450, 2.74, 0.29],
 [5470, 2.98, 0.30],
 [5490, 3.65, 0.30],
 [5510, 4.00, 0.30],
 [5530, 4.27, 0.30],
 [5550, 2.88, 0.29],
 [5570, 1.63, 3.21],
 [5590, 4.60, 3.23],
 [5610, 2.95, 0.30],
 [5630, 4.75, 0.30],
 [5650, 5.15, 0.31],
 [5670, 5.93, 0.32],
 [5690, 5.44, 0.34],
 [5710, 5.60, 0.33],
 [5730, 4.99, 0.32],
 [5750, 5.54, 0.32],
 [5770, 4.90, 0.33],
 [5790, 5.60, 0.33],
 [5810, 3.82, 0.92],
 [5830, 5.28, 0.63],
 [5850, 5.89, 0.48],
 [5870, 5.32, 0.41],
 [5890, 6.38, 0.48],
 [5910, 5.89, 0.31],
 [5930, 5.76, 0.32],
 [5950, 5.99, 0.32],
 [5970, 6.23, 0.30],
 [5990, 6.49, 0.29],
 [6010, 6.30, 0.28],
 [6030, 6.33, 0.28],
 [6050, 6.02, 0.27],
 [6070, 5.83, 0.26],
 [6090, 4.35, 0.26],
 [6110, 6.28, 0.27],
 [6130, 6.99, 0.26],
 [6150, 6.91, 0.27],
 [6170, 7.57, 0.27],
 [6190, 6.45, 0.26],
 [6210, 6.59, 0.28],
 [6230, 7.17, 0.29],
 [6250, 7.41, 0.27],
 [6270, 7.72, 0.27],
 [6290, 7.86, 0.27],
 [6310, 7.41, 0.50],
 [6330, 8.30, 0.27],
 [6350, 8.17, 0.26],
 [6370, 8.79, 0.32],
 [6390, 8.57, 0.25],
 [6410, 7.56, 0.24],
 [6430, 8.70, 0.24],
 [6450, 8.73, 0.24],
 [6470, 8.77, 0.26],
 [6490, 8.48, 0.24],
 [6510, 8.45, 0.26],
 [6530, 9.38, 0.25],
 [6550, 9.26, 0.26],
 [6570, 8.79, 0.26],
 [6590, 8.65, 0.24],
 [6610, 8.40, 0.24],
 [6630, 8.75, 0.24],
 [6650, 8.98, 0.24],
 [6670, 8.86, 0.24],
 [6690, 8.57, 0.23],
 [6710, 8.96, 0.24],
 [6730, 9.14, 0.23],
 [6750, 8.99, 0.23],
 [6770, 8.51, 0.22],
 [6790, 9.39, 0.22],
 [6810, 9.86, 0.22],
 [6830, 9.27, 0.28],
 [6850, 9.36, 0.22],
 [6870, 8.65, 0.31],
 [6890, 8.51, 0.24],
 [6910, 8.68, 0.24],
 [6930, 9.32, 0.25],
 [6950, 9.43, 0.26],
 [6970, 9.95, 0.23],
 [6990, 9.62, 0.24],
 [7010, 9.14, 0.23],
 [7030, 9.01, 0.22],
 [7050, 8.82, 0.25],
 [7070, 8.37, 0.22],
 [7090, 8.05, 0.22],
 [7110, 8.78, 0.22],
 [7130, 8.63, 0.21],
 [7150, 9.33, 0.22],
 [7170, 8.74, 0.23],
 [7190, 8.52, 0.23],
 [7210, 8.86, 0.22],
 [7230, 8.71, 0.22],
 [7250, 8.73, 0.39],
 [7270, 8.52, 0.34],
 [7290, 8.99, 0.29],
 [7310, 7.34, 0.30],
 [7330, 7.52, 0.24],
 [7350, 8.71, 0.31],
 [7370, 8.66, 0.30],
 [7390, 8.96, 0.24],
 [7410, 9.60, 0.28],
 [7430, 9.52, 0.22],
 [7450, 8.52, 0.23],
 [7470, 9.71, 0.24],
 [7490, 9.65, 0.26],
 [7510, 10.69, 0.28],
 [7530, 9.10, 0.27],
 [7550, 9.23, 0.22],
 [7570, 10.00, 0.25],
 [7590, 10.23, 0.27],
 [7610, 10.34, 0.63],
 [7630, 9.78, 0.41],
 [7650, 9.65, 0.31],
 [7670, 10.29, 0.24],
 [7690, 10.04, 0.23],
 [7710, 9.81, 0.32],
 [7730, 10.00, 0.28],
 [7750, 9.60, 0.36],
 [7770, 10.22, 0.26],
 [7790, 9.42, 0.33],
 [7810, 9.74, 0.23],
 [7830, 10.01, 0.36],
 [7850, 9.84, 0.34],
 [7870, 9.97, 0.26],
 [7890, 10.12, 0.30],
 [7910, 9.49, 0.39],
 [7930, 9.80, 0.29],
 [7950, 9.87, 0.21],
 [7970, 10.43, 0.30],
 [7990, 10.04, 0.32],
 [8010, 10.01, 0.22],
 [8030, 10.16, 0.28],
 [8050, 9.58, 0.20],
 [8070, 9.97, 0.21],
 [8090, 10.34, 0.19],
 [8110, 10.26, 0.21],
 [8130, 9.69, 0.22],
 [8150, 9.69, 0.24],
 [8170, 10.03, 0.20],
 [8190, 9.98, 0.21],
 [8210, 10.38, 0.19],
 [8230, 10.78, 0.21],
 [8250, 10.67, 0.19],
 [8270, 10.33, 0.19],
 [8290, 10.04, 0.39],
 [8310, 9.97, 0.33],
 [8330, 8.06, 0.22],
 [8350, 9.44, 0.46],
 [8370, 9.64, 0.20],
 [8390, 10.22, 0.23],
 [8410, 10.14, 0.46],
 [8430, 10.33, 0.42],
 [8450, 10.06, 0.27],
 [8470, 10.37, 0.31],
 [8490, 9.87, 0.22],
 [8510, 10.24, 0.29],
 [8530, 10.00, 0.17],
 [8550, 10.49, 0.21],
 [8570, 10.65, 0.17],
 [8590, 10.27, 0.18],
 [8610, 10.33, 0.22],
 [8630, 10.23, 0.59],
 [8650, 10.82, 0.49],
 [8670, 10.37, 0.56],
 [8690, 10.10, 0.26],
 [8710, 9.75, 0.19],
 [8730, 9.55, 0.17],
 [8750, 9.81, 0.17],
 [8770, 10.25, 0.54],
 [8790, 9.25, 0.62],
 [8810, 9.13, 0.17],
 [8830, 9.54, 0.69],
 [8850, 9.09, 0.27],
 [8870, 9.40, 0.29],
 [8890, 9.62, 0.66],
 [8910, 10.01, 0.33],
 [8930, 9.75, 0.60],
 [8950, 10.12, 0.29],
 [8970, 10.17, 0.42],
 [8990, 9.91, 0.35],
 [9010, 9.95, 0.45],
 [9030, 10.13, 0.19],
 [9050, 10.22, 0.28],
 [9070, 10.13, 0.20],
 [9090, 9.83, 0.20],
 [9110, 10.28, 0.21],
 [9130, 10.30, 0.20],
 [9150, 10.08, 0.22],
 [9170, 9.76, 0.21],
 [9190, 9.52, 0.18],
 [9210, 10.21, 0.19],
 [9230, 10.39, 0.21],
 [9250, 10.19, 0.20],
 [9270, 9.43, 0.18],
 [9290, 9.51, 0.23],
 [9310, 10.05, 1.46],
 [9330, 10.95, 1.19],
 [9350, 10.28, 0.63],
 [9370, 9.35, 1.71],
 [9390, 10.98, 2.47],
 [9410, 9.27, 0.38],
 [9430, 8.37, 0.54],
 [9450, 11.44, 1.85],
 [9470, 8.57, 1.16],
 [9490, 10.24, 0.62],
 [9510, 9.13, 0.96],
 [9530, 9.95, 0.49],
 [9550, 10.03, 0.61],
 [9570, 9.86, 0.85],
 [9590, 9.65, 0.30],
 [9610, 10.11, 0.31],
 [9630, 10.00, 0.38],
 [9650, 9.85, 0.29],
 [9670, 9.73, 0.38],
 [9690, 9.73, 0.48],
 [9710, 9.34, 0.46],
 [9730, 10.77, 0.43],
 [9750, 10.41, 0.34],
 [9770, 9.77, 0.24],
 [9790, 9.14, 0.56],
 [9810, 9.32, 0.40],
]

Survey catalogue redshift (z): 0.41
